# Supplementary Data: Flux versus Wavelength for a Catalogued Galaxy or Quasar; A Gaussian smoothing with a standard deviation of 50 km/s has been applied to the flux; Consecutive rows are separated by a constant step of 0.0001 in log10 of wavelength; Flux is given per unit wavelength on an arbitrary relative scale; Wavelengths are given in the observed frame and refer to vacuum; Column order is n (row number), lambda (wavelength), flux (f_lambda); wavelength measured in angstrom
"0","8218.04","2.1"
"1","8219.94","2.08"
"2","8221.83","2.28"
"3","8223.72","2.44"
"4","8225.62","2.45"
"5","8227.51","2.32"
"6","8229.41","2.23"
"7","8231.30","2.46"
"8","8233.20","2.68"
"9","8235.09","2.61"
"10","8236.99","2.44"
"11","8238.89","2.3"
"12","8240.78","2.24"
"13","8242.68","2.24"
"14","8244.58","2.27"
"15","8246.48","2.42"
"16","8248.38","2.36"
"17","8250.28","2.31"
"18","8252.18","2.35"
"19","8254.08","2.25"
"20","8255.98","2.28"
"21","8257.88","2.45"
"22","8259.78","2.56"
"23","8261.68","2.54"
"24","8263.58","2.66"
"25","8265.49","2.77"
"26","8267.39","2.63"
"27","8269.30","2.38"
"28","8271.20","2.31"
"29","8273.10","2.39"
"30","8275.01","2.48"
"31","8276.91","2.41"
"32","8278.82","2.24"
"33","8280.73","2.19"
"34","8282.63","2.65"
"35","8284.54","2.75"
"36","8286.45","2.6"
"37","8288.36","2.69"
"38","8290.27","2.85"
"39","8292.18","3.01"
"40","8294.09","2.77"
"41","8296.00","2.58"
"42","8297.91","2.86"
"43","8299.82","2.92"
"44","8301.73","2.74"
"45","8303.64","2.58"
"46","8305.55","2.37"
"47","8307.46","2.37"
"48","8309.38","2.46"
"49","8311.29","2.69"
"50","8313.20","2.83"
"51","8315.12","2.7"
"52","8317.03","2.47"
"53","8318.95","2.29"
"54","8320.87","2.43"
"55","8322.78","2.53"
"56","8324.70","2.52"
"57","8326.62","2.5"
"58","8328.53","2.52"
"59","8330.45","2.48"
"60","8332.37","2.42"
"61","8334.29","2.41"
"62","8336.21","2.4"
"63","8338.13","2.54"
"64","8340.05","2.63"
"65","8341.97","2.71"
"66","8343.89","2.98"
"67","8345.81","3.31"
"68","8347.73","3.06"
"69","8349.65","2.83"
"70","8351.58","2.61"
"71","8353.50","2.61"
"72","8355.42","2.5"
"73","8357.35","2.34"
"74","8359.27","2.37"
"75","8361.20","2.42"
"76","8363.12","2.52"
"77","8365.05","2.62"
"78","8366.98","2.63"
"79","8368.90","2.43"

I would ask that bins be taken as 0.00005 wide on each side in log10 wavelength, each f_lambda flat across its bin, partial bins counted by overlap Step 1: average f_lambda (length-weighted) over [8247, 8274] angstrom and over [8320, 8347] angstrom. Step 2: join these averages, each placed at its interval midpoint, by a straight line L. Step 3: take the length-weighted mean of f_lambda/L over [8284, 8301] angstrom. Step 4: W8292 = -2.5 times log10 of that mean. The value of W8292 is -0.11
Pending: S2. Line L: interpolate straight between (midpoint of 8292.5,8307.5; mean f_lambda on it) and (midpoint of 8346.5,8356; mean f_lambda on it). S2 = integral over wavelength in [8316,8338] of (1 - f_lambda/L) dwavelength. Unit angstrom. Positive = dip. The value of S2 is 2.12 angstrom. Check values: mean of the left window 2.68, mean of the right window 2.75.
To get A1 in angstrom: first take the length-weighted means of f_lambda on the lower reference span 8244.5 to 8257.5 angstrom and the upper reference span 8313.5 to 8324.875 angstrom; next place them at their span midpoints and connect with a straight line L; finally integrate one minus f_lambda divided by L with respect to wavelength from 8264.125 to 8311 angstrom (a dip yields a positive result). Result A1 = -3.1 angstrom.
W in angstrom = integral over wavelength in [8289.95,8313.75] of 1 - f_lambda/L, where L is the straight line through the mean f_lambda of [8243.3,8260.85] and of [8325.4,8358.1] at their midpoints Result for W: -1.6 angstrom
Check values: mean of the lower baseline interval 2.36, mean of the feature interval 2.69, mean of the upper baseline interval 2.64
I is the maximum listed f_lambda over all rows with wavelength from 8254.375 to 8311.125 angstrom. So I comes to 3.01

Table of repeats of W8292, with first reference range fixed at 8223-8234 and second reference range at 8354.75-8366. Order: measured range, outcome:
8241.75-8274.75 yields 0.00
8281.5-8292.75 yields -0.13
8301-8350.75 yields -0.07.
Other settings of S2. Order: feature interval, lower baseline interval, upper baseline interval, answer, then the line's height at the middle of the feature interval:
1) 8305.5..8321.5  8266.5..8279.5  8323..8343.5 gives -0.2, 2.49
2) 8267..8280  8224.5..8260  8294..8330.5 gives 0.4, 2.47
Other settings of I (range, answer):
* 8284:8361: 3.31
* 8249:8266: 2.77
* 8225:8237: 2.68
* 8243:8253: 2.42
